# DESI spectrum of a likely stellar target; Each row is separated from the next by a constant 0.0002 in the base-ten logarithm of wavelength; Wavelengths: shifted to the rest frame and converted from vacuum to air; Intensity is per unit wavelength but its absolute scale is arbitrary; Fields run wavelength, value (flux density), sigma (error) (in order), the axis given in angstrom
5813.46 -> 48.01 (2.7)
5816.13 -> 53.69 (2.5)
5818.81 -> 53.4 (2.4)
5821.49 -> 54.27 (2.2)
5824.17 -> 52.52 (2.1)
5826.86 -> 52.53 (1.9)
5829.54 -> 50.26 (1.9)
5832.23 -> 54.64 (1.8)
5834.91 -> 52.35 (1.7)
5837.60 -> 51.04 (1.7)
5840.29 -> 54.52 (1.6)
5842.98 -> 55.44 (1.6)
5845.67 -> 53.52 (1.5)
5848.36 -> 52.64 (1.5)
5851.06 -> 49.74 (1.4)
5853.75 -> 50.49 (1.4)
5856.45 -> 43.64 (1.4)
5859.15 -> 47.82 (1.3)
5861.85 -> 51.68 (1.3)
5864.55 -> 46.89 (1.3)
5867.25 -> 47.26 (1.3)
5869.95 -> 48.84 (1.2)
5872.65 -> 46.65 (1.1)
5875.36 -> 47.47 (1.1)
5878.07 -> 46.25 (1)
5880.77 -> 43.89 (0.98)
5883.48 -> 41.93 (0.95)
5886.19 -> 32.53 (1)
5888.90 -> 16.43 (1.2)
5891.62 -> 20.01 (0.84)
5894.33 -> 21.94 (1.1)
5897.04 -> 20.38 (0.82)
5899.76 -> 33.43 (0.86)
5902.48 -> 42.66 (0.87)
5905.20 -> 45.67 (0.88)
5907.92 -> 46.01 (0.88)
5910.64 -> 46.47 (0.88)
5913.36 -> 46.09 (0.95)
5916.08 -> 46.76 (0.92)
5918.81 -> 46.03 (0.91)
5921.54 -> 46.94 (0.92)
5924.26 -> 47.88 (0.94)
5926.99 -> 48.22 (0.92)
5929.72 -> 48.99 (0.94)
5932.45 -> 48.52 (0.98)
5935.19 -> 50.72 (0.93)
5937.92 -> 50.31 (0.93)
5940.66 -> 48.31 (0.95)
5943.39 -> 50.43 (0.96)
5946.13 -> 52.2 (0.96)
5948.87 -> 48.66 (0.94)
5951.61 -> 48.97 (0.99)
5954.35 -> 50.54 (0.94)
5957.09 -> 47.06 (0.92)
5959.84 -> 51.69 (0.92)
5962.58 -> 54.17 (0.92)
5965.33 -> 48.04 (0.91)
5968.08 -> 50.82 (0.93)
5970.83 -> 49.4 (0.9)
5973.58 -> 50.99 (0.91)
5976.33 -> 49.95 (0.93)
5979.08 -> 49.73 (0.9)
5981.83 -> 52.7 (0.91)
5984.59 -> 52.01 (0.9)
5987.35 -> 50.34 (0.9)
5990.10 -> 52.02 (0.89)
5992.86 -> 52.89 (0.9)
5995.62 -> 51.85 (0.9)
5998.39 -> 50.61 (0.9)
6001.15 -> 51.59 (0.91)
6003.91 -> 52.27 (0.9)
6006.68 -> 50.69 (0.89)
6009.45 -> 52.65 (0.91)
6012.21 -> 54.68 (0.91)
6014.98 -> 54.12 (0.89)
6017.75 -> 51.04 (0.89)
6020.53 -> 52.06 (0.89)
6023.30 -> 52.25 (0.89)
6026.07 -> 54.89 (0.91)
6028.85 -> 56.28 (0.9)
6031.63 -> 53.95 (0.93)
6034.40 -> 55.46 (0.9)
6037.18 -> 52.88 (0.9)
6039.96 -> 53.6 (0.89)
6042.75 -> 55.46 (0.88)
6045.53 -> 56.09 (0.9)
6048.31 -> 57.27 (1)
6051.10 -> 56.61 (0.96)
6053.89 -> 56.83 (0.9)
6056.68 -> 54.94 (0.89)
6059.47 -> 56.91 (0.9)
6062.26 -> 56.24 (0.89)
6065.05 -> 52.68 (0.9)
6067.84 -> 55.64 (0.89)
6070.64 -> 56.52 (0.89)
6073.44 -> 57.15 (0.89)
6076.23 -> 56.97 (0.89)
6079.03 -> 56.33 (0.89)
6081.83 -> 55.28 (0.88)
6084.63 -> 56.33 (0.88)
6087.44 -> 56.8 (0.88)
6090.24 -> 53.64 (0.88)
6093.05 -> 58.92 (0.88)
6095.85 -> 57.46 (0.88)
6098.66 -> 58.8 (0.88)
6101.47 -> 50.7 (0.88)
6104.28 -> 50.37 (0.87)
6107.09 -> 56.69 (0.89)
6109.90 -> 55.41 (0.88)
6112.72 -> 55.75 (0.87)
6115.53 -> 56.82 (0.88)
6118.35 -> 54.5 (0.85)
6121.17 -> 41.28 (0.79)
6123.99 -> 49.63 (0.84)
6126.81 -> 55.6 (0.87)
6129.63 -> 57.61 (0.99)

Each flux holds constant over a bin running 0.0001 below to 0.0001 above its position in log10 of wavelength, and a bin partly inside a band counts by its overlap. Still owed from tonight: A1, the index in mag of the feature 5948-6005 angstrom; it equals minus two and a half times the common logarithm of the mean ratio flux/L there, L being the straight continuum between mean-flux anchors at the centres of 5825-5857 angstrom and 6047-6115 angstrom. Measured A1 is 0.07 mag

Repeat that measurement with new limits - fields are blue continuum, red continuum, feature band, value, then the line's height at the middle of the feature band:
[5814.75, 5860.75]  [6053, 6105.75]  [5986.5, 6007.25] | 0.06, 54.4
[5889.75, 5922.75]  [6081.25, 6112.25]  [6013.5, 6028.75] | -0.10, 48.6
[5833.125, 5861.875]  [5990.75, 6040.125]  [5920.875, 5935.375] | 0.08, 52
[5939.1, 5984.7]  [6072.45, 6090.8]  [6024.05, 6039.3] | -0.02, 53.7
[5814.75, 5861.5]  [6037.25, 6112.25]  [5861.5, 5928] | 0.28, 52.8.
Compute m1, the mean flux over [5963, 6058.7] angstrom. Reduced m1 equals 52.9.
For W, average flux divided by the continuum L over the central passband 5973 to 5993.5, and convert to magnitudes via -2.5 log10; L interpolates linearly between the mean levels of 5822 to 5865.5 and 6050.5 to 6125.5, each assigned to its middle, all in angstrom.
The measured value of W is 0.04 mag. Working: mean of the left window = 51.3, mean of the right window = 55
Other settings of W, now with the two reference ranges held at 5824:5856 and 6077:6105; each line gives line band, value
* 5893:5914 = 0.375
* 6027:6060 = -0.010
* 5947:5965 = 0.077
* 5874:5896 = 0.491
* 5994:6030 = 0.038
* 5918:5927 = 0.132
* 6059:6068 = 0.000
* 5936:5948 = 0.070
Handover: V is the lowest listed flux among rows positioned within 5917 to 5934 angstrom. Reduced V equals 46.03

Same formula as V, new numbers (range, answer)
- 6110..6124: 41.28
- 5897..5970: 20.38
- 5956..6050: 47.06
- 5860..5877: 46.65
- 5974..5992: 49.73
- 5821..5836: 50.26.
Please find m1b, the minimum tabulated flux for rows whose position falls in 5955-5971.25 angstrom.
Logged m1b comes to 47.06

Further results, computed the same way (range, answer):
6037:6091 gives 52.68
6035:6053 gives 52.88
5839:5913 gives 16.43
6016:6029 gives 51.04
